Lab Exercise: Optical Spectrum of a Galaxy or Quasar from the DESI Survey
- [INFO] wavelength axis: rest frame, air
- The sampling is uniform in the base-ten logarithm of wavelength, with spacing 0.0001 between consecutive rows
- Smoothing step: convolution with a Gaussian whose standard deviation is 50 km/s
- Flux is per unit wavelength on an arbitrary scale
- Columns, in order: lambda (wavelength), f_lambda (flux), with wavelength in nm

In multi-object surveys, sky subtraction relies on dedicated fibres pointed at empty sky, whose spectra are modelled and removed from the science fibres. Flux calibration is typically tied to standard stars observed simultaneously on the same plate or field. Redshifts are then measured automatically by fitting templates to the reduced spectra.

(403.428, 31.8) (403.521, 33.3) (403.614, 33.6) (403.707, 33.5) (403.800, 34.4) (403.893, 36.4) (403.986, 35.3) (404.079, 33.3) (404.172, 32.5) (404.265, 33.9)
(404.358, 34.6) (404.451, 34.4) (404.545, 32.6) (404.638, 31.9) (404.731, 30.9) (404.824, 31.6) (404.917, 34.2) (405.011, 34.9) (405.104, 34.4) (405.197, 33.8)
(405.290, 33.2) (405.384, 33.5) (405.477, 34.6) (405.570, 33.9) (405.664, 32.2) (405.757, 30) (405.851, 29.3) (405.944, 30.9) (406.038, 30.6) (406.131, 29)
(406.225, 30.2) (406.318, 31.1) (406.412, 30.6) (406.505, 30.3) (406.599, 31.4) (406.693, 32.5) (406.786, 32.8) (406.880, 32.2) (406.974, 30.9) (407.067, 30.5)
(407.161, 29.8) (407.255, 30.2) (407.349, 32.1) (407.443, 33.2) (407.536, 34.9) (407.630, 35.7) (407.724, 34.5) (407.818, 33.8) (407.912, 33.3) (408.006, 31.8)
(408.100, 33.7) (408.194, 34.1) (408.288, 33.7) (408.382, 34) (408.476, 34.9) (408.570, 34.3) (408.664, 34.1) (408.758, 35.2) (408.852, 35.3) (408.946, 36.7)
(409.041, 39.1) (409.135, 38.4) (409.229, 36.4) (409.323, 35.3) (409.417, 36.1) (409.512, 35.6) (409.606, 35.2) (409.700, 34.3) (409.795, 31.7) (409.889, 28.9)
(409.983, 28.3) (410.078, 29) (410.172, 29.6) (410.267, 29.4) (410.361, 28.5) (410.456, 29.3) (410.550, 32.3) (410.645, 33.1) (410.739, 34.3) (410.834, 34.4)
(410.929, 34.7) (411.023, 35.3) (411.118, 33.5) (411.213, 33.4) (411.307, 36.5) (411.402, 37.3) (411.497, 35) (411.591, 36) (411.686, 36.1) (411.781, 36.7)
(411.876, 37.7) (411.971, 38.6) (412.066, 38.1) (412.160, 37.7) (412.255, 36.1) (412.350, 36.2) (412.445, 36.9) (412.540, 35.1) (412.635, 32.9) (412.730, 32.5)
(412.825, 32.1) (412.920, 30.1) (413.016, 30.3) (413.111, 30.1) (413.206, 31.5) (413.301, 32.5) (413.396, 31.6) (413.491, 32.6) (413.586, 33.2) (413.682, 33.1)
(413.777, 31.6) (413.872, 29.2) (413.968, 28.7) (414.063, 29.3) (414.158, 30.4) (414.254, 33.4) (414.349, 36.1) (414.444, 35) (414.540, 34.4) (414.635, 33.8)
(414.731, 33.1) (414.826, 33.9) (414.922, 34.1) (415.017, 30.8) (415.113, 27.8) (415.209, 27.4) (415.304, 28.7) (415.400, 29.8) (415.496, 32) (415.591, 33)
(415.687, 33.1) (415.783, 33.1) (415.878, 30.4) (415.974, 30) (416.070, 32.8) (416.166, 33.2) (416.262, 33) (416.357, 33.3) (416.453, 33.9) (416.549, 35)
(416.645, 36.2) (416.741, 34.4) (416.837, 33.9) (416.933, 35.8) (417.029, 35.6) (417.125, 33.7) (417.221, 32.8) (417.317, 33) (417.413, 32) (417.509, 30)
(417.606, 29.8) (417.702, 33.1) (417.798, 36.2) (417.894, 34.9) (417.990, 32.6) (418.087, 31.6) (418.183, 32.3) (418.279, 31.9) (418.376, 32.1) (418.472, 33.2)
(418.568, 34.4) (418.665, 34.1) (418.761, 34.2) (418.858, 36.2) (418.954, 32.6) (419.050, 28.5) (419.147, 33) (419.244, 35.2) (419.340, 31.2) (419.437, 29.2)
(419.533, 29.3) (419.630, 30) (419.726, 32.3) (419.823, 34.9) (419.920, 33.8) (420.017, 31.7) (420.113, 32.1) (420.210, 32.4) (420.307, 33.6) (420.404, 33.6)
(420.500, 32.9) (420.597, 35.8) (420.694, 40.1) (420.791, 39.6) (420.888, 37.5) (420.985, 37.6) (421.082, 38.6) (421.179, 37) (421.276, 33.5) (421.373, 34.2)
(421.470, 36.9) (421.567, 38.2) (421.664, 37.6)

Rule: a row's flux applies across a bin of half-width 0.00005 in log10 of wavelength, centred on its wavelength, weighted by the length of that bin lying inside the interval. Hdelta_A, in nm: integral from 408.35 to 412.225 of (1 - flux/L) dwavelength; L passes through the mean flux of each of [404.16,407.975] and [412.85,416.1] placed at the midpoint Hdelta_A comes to -0.29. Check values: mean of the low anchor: 32.4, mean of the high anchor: 31.7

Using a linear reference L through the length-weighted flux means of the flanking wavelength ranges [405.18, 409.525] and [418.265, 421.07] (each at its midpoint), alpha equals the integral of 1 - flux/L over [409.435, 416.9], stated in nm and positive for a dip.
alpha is 0.09 nm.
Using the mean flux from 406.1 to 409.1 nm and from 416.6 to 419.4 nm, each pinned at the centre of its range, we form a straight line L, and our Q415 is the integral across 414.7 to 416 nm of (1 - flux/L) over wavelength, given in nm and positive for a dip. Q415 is 0.08 nm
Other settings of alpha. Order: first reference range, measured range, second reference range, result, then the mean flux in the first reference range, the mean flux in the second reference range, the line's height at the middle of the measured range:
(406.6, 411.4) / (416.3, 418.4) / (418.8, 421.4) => 0.03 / 33.4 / 33.9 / 33.8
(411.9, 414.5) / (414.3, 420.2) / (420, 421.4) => 0.29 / 33.2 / 35.5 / 34.4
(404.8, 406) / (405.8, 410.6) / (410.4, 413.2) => 0.13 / 32.8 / 34.5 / 33.5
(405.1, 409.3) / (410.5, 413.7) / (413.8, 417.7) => -0.16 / 33.1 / 32.4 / 32.7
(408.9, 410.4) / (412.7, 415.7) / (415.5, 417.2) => 0.16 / 33.3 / 33.5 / 33.4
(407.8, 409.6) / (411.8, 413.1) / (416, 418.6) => -0.02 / 35.1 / 33.3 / 34.3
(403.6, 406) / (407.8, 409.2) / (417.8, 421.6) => -0.06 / 33.2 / 33.9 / 33.4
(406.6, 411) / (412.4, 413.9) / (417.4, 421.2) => 0.05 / 33.2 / 33.5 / 33.3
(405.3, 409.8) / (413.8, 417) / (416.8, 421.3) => 0.10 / 33.2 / 33.6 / 33.5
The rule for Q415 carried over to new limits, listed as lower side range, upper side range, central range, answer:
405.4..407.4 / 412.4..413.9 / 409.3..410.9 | -0.014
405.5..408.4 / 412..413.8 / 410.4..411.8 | -0.060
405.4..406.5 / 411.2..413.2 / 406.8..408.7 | -0.047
